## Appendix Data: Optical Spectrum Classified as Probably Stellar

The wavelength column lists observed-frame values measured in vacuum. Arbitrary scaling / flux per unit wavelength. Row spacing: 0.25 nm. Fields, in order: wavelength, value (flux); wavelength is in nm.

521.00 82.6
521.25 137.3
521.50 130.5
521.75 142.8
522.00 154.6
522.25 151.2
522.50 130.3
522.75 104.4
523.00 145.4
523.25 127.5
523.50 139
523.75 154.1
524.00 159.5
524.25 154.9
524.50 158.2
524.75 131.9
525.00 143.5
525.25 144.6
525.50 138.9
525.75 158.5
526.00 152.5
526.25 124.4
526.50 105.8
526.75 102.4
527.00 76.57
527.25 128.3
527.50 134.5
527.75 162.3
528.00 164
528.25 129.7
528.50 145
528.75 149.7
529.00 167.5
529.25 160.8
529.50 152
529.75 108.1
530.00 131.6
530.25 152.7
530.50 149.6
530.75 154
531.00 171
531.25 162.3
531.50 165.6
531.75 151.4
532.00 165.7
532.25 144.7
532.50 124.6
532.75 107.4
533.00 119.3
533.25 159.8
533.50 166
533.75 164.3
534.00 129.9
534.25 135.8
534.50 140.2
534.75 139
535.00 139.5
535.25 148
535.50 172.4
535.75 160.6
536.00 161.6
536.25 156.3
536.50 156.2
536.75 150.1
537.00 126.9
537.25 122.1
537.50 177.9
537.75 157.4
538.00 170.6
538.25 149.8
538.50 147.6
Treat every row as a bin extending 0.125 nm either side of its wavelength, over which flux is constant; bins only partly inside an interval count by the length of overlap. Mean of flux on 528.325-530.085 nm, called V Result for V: 145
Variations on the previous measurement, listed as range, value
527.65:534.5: 148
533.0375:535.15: 146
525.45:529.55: 138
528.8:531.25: 150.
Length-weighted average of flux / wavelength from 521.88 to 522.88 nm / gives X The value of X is 135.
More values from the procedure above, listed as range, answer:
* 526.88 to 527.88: 126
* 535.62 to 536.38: 160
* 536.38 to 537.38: 139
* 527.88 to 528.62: 146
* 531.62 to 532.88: 139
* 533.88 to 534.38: 133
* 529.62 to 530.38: 131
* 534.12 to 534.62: 138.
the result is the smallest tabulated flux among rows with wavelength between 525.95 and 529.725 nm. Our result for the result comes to 76.57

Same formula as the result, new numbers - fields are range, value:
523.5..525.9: 131.9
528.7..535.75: 107.4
